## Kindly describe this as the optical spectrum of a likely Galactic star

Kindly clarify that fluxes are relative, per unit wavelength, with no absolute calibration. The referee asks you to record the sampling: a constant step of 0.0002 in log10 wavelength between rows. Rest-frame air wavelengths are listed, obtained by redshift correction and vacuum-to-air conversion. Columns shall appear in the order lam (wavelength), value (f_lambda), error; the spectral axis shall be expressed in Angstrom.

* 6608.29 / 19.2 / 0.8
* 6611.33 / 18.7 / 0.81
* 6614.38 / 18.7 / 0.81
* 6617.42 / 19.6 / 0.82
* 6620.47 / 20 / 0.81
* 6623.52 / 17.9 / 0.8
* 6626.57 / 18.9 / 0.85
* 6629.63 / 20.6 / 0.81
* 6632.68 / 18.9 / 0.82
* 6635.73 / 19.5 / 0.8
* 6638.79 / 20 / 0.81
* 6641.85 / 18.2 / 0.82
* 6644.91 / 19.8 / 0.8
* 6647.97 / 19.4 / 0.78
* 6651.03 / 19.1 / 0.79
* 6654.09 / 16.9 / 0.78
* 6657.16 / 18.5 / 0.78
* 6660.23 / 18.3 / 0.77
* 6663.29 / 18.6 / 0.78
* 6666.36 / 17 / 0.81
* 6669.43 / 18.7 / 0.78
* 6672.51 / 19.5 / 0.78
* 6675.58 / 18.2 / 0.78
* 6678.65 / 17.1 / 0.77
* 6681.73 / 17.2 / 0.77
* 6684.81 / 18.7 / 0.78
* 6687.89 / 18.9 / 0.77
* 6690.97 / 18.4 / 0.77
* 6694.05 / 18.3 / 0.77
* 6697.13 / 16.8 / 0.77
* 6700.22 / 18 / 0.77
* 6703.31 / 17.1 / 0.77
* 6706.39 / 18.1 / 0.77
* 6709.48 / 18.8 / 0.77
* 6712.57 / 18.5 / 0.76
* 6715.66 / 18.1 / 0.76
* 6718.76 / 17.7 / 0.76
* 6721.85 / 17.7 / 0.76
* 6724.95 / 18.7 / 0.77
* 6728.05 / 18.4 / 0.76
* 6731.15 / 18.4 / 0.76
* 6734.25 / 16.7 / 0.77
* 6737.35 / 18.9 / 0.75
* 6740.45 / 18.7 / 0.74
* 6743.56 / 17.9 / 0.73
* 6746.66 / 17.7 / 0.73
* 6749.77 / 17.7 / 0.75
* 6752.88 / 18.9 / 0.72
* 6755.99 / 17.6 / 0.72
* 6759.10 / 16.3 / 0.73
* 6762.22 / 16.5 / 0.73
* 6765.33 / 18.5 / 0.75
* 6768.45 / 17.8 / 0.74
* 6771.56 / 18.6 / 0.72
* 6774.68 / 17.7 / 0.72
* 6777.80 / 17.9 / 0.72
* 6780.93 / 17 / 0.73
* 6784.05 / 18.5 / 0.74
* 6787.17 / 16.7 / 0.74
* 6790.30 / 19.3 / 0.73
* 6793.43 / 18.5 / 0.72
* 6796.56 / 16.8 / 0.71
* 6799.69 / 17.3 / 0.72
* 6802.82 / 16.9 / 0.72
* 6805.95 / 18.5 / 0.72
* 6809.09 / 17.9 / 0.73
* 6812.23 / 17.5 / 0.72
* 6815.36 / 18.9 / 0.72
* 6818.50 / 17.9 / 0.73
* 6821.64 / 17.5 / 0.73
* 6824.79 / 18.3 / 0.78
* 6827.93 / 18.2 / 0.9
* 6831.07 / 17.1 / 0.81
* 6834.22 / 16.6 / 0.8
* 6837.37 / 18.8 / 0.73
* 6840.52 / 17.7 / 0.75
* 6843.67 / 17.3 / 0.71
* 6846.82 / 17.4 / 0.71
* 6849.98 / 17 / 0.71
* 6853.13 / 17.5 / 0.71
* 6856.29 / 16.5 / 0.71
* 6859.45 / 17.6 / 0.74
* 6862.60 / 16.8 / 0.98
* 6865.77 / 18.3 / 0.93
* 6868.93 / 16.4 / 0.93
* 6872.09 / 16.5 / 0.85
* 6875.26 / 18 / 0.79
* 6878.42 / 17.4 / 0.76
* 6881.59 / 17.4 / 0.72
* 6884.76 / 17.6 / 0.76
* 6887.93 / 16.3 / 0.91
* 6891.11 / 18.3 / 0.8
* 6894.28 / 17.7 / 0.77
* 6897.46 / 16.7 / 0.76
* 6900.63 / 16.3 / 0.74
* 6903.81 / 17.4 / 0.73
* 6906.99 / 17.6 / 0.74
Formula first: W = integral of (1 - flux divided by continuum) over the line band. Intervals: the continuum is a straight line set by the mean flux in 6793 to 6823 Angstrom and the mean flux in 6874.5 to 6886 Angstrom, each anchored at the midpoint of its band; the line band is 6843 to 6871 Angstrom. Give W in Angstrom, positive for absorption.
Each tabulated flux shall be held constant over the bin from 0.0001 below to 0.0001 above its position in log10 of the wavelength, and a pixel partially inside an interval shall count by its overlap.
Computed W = 0.7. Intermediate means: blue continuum 17.7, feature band 17.2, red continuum 17.6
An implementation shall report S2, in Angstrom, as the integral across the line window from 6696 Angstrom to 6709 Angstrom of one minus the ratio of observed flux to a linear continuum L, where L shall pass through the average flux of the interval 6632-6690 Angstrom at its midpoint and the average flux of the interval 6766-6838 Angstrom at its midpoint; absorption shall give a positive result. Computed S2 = 0.50 Angstrom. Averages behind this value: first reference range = 18.5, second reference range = 17.8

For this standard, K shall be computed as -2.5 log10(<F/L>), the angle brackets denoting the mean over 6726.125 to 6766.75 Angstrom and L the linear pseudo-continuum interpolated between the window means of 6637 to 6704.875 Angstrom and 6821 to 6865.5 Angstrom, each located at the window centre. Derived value 0.00 mag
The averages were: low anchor 18.3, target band 17.9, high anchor 17.5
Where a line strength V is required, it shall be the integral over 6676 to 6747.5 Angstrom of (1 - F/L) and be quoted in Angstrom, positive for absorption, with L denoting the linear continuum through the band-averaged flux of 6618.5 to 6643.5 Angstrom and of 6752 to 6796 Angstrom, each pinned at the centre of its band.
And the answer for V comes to 1.5 Angstrom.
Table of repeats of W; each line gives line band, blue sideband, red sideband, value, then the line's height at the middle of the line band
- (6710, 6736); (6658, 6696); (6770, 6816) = 0.03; 18.1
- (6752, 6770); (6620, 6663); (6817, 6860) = 0.54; 18.1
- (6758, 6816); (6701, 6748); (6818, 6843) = 0.48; 17.9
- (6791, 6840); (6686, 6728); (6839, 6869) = -0.85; 17.5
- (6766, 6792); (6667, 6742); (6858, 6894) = -0.25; 17.8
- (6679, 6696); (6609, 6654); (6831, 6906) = 0.49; 18.7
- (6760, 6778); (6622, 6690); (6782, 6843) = 0.27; 18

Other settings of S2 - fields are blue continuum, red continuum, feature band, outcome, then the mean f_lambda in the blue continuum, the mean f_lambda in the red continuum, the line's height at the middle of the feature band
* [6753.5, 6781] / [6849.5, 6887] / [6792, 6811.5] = -0.2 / 17.6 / 17.2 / 17.5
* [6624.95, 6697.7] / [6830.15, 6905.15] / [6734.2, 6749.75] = 0.0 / 18.6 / 17.3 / 18.1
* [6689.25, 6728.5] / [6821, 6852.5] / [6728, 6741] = -0.2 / 18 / 17.6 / 17.9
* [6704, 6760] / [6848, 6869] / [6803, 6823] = -0.5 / 18.1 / 17.2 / 17.5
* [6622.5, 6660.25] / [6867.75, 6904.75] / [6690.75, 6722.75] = 0.9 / 19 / 17.2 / 18.5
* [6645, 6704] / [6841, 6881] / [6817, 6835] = -0.2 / 18.2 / 17.2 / 17.4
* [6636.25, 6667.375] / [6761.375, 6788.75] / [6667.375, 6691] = 0.2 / 18.6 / 17.7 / 18.4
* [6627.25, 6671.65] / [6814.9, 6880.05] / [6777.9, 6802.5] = 0.2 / 18.8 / 17.5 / 17.9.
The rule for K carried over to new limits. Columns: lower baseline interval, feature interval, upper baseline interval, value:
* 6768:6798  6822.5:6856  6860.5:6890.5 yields -0.003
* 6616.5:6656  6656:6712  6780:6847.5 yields 0.037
